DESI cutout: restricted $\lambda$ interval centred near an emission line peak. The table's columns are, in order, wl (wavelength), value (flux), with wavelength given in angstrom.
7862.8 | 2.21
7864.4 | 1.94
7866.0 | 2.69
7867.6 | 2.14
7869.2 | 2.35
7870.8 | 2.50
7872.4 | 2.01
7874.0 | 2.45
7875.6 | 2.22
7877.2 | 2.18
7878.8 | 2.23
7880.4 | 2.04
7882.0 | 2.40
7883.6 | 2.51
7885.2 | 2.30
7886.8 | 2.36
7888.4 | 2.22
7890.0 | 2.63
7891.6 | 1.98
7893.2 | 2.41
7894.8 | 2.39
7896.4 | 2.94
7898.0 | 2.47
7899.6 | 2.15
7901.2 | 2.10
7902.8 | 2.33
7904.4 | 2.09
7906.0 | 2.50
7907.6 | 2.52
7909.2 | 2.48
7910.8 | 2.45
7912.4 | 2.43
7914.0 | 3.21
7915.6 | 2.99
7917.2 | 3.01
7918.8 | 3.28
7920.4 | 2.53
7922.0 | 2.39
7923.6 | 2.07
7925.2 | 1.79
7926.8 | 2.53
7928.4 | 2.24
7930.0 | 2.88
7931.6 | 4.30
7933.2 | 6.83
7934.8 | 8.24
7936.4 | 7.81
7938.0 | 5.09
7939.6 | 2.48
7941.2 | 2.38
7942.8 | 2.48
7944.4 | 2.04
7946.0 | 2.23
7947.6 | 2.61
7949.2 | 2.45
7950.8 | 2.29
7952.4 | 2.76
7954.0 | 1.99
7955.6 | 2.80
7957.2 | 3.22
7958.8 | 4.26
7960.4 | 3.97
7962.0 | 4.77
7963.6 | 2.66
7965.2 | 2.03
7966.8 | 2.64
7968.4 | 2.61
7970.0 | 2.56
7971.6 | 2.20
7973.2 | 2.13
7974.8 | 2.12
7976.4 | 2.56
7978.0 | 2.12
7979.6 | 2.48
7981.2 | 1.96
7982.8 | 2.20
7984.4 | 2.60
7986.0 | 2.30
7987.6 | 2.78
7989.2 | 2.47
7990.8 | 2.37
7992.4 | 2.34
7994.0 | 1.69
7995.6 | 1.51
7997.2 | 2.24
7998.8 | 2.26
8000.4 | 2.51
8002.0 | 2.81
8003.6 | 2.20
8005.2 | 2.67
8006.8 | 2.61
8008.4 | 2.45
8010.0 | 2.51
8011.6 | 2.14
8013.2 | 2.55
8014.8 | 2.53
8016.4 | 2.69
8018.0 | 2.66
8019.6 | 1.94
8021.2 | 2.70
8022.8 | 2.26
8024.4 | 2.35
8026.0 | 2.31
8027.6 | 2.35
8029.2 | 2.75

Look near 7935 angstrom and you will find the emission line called H-alpha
